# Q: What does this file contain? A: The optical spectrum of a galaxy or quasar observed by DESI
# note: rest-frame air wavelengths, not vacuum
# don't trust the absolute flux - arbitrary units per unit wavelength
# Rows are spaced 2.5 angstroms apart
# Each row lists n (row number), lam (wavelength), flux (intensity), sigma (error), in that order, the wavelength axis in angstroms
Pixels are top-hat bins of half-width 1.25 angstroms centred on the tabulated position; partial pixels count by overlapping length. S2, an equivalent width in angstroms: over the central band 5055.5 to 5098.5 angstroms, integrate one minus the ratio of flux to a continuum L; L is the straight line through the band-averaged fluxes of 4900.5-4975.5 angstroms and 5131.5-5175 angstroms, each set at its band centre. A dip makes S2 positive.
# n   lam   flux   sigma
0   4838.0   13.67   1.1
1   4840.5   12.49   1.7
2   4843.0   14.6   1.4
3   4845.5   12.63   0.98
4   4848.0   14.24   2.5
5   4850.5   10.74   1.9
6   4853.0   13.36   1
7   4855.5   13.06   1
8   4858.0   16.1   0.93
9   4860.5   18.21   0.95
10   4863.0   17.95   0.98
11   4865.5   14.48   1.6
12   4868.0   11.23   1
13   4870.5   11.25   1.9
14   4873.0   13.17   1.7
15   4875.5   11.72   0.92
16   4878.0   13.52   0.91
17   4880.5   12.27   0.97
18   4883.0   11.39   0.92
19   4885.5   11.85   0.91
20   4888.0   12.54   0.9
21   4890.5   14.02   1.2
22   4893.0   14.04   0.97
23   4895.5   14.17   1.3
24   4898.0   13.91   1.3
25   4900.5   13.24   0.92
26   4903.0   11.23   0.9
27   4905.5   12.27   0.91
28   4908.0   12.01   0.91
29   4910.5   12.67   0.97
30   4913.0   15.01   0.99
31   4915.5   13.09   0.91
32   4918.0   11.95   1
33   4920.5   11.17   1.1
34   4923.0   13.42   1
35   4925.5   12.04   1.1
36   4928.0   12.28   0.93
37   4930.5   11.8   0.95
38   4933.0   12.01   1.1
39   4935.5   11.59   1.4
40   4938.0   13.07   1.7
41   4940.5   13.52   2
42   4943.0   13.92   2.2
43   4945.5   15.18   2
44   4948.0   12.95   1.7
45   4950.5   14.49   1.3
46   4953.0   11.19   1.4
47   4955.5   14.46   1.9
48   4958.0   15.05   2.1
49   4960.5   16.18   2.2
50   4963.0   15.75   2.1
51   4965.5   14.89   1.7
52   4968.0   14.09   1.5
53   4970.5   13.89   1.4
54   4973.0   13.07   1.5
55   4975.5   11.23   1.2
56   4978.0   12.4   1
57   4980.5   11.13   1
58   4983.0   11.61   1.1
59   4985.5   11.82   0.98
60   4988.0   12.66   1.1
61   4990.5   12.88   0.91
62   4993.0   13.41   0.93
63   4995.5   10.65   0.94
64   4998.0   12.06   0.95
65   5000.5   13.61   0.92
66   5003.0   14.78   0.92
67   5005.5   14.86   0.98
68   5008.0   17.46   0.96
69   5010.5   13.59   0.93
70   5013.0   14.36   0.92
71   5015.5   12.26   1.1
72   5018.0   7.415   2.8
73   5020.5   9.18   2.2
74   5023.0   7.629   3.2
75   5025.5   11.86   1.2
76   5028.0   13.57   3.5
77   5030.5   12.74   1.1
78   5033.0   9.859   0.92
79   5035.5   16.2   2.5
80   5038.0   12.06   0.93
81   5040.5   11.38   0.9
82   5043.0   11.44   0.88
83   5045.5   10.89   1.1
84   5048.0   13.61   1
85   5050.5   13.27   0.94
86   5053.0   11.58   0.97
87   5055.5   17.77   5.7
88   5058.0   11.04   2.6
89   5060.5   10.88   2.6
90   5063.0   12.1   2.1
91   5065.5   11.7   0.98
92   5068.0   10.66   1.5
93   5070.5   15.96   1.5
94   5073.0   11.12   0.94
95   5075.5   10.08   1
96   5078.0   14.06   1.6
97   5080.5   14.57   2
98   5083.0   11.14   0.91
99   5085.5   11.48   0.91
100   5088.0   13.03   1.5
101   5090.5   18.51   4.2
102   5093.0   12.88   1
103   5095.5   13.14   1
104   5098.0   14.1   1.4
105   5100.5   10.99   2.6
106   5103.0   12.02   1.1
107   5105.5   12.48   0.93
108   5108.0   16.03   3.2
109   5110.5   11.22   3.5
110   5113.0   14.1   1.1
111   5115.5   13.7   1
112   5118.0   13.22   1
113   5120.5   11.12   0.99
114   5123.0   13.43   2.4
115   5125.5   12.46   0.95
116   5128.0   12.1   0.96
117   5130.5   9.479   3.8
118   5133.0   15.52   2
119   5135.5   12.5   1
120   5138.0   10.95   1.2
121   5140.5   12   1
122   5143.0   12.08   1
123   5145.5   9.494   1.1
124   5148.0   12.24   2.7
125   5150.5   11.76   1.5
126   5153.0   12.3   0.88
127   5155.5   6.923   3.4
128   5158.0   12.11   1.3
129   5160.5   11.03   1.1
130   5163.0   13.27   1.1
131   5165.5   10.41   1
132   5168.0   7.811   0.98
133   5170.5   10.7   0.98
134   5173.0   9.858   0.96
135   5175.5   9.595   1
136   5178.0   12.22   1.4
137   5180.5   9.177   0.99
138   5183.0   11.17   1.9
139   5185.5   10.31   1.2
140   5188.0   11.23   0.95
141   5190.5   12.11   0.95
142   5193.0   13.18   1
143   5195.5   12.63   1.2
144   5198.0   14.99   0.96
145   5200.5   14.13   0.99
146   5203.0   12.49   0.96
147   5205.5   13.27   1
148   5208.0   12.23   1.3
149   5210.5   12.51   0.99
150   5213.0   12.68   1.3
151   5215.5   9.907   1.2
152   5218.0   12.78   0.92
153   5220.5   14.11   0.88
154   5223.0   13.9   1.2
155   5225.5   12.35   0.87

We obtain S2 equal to -3.44 angstroms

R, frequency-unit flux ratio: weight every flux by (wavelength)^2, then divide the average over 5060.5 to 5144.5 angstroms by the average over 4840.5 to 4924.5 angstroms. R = 1.05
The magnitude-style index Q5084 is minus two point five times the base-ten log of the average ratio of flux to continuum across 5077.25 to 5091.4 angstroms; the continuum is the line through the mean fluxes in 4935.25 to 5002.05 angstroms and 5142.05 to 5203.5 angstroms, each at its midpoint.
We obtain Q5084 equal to -0.13 mag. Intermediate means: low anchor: 13.2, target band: 13.7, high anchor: 11.3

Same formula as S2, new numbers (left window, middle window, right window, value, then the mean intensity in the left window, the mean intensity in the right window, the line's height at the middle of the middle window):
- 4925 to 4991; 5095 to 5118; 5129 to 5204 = -2.2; 13.2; 11.5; 11.9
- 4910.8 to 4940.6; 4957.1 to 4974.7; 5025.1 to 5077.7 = -3.0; 12.5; 12.4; 12.5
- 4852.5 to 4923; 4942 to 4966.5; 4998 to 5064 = -2.9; 13.2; 12.5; 12.9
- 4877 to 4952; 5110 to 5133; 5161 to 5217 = -1.1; 12.9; 11.6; 11.9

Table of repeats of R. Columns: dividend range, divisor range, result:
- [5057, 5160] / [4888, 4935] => 1.05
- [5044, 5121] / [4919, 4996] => 1.04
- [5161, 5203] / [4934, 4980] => 0.92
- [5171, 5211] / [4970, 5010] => 0.99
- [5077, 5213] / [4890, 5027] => 1.01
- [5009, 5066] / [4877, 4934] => 1.00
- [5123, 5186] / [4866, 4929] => 0.98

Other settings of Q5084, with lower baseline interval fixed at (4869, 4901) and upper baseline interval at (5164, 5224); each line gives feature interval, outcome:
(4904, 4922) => 0.01 mag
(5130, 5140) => -0.03 mag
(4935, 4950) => -0.07 mag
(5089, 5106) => -0.11 mag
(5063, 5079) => 0.00 mag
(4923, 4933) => 0.04 mag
